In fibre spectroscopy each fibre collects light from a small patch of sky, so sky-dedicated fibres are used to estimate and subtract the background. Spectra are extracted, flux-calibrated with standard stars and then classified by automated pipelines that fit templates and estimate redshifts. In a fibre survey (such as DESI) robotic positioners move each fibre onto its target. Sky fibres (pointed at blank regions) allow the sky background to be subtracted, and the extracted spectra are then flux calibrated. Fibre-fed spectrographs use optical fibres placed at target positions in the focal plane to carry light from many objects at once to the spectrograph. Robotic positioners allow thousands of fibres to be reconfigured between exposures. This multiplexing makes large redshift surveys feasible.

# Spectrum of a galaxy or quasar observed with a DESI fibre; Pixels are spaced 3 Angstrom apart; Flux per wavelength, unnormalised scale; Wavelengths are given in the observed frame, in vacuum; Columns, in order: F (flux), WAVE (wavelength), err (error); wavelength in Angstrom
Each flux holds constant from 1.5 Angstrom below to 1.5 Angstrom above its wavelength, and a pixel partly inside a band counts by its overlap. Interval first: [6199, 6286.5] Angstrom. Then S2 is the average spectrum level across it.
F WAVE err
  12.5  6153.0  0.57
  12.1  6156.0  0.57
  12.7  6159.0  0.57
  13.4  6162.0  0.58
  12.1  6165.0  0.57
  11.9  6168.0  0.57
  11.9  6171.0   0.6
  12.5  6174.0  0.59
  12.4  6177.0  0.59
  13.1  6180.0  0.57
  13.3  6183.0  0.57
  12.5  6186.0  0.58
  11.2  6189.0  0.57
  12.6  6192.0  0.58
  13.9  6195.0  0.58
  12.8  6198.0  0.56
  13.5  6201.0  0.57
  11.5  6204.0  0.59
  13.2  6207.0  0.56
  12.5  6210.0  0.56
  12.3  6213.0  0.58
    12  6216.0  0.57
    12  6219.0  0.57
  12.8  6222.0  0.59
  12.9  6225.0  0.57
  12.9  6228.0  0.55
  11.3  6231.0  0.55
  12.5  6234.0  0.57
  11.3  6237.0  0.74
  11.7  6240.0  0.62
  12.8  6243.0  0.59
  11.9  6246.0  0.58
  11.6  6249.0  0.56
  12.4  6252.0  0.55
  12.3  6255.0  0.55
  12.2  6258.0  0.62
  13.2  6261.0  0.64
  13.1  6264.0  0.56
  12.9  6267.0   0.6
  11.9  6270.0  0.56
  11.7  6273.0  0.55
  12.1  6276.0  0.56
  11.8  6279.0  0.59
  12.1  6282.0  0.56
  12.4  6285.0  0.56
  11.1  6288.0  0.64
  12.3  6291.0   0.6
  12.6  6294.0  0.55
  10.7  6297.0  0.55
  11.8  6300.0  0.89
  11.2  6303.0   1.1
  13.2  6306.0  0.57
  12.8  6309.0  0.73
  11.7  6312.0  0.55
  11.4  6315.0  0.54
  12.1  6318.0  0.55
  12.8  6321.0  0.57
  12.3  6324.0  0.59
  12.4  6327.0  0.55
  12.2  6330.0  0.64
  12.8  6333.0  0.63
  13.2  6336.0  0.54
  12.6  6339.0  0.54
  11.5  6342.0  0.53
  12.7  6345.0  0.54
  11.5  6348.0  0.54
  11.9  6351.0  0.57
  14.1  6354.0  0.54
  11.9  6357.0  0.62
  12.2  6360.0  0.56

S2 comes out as 12.3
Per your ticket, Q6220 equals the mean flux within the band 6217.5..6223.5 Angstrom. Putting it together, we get 12.4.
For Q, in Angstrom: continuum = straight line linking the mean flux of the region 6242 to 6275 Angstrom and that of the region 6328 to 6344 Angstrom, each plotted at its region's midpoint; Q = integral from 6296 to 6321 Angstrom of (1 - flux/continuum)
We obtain 1.0 Angstrom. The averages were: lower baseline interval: 12.4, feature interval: 11.9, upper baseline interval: 12.5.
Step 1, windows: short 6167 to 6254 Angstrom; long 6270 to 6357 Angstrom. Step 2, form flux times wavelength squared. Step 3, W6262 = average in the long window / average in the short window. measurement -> 1.02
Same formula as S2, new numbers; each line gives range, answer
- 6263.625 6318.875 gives 12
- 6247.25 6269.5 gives 12.5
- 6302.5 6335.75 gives 12.3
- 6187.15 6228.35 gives 12.6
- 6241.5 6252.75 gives 12.2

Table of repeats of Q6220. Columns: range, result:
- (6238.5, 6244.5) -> 12.2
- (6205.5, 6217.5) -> 12.5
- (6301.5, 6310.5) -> 12.4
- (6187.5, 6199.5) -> 12.6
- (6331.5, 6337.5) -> 13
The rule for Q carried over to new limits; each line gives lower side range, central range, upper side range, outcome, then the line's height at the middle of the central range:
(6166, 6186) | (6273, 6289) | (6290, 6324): 0.32 Angstrom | 12.1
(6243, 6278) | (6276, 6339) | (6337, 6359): 0.86 Angstrom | 12.3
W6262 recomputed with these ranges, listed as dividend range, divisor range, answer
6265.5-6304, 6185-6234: 0.98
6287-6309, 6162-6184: 0.99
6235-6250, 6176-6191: 0.97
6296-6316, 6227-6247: 1.01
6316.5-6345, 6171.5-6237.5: 1.04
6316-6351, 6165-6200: 1.03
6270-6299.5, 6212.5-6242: 0.99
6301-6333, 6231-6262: 1.03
